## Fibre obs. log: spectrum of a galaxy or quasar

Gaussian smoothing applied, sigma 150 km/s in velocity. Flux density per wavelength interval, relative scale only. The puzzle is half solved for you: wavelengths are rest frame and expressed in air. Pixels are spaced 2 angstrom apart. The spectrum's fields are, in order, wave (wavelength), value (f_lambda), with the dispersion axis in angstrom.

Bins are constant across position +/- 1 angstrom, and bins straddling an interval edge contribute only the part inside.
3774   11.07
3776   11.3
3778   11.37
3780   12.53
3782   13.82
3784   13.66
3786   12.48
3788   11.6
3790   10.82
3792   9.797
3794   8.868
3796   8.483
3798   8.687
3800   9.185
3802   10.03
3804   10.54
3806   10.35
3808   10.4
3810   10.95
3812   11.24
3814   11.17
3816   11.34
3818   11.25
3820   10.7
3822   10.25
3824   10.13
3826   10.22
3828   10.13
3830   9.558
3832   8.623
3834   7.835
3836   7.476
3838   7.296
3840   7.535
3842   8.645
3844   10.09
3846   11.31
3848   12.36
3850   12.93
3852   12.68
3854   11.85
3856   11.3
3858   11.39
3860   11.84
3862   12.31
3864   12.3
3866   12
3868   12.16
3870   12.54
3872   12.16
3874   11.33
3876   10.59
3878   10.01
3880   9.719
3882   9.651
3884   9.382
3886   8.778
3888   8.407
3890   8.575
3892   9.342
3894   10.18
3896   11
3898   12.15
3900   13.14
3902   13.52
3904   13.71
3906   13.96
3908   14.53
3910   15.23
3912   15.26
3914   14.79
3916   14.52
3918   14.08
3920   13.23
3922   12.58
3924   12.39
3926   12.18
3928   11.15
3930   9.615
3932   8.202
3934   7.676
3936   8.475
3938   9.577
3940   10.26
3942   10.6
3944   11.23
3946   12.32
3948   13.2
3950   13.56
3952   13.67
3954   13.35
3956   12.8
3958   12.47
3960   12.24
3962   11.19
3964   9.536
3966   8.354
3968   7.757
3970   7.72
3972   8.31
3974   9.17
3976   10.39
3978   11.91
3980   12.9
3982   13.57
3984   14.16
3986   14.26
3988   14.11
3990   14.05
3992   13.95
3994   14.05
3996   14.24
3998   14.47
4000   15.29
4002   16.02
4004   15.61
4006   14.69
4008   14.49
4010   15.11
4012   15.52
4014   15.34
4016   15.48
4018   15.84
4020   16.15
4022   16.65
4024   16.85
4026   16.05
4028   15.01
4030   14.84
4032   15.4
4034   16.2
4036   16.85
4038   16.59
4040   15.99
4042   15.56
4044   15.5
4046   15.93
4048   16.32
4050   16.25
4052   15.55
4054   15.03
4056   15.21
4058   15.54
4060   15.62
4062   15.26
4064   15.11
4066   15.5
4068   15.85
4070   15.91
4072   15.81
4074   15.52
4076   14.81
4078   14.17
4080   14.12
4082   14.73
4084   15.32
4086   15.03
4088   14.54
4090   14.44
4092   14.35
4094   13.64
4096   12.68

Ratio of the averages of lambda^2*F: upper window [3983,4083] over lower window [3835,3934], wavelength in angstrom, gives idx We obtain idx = 1.45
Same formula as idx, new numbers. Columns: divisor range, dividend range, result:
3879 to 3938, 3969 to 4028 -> 1.27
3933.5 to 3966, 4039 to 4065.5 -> 1.45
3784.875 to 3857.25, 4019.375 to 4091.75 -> 1.71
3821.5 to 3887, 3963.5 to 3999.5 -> 1.21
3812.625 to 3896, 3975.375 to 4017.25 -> 1.48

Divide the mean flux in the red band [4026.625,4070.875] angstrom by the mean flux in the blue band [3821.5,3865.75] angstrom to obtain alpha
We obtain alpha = 1.51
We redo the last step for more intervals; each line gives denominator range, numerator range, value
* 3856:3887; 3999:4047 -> 1.42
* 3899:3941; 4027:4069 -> 1.28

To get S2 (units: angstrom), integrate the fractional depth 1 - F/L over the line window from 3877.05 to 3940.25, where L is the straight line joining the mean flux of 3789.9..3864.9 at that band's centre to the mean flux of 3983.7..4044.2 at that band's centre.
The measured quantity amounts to 5.3 angstrom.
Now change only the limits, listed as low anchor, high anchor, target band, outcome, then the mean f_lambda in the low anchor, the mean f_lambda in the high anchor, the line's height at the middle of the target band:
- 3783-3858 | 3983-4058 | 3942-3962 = 1.6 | 10.3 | 15.4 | 13.6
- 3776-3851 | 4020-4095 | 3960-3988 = 5.8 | 10.4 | 15.4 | 13.7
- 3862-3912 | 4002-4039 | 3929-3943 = 4.1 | 11.5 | 15.7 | 13.1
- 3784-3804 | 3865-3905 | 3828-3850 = 2.6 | 10.2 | 10.9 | 10.6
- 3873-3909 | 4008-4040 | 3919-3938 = 2.7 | 11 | 15.8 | 12.4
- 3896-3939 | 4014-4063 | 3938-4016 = 7.8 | 12.3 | 15.8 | 14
